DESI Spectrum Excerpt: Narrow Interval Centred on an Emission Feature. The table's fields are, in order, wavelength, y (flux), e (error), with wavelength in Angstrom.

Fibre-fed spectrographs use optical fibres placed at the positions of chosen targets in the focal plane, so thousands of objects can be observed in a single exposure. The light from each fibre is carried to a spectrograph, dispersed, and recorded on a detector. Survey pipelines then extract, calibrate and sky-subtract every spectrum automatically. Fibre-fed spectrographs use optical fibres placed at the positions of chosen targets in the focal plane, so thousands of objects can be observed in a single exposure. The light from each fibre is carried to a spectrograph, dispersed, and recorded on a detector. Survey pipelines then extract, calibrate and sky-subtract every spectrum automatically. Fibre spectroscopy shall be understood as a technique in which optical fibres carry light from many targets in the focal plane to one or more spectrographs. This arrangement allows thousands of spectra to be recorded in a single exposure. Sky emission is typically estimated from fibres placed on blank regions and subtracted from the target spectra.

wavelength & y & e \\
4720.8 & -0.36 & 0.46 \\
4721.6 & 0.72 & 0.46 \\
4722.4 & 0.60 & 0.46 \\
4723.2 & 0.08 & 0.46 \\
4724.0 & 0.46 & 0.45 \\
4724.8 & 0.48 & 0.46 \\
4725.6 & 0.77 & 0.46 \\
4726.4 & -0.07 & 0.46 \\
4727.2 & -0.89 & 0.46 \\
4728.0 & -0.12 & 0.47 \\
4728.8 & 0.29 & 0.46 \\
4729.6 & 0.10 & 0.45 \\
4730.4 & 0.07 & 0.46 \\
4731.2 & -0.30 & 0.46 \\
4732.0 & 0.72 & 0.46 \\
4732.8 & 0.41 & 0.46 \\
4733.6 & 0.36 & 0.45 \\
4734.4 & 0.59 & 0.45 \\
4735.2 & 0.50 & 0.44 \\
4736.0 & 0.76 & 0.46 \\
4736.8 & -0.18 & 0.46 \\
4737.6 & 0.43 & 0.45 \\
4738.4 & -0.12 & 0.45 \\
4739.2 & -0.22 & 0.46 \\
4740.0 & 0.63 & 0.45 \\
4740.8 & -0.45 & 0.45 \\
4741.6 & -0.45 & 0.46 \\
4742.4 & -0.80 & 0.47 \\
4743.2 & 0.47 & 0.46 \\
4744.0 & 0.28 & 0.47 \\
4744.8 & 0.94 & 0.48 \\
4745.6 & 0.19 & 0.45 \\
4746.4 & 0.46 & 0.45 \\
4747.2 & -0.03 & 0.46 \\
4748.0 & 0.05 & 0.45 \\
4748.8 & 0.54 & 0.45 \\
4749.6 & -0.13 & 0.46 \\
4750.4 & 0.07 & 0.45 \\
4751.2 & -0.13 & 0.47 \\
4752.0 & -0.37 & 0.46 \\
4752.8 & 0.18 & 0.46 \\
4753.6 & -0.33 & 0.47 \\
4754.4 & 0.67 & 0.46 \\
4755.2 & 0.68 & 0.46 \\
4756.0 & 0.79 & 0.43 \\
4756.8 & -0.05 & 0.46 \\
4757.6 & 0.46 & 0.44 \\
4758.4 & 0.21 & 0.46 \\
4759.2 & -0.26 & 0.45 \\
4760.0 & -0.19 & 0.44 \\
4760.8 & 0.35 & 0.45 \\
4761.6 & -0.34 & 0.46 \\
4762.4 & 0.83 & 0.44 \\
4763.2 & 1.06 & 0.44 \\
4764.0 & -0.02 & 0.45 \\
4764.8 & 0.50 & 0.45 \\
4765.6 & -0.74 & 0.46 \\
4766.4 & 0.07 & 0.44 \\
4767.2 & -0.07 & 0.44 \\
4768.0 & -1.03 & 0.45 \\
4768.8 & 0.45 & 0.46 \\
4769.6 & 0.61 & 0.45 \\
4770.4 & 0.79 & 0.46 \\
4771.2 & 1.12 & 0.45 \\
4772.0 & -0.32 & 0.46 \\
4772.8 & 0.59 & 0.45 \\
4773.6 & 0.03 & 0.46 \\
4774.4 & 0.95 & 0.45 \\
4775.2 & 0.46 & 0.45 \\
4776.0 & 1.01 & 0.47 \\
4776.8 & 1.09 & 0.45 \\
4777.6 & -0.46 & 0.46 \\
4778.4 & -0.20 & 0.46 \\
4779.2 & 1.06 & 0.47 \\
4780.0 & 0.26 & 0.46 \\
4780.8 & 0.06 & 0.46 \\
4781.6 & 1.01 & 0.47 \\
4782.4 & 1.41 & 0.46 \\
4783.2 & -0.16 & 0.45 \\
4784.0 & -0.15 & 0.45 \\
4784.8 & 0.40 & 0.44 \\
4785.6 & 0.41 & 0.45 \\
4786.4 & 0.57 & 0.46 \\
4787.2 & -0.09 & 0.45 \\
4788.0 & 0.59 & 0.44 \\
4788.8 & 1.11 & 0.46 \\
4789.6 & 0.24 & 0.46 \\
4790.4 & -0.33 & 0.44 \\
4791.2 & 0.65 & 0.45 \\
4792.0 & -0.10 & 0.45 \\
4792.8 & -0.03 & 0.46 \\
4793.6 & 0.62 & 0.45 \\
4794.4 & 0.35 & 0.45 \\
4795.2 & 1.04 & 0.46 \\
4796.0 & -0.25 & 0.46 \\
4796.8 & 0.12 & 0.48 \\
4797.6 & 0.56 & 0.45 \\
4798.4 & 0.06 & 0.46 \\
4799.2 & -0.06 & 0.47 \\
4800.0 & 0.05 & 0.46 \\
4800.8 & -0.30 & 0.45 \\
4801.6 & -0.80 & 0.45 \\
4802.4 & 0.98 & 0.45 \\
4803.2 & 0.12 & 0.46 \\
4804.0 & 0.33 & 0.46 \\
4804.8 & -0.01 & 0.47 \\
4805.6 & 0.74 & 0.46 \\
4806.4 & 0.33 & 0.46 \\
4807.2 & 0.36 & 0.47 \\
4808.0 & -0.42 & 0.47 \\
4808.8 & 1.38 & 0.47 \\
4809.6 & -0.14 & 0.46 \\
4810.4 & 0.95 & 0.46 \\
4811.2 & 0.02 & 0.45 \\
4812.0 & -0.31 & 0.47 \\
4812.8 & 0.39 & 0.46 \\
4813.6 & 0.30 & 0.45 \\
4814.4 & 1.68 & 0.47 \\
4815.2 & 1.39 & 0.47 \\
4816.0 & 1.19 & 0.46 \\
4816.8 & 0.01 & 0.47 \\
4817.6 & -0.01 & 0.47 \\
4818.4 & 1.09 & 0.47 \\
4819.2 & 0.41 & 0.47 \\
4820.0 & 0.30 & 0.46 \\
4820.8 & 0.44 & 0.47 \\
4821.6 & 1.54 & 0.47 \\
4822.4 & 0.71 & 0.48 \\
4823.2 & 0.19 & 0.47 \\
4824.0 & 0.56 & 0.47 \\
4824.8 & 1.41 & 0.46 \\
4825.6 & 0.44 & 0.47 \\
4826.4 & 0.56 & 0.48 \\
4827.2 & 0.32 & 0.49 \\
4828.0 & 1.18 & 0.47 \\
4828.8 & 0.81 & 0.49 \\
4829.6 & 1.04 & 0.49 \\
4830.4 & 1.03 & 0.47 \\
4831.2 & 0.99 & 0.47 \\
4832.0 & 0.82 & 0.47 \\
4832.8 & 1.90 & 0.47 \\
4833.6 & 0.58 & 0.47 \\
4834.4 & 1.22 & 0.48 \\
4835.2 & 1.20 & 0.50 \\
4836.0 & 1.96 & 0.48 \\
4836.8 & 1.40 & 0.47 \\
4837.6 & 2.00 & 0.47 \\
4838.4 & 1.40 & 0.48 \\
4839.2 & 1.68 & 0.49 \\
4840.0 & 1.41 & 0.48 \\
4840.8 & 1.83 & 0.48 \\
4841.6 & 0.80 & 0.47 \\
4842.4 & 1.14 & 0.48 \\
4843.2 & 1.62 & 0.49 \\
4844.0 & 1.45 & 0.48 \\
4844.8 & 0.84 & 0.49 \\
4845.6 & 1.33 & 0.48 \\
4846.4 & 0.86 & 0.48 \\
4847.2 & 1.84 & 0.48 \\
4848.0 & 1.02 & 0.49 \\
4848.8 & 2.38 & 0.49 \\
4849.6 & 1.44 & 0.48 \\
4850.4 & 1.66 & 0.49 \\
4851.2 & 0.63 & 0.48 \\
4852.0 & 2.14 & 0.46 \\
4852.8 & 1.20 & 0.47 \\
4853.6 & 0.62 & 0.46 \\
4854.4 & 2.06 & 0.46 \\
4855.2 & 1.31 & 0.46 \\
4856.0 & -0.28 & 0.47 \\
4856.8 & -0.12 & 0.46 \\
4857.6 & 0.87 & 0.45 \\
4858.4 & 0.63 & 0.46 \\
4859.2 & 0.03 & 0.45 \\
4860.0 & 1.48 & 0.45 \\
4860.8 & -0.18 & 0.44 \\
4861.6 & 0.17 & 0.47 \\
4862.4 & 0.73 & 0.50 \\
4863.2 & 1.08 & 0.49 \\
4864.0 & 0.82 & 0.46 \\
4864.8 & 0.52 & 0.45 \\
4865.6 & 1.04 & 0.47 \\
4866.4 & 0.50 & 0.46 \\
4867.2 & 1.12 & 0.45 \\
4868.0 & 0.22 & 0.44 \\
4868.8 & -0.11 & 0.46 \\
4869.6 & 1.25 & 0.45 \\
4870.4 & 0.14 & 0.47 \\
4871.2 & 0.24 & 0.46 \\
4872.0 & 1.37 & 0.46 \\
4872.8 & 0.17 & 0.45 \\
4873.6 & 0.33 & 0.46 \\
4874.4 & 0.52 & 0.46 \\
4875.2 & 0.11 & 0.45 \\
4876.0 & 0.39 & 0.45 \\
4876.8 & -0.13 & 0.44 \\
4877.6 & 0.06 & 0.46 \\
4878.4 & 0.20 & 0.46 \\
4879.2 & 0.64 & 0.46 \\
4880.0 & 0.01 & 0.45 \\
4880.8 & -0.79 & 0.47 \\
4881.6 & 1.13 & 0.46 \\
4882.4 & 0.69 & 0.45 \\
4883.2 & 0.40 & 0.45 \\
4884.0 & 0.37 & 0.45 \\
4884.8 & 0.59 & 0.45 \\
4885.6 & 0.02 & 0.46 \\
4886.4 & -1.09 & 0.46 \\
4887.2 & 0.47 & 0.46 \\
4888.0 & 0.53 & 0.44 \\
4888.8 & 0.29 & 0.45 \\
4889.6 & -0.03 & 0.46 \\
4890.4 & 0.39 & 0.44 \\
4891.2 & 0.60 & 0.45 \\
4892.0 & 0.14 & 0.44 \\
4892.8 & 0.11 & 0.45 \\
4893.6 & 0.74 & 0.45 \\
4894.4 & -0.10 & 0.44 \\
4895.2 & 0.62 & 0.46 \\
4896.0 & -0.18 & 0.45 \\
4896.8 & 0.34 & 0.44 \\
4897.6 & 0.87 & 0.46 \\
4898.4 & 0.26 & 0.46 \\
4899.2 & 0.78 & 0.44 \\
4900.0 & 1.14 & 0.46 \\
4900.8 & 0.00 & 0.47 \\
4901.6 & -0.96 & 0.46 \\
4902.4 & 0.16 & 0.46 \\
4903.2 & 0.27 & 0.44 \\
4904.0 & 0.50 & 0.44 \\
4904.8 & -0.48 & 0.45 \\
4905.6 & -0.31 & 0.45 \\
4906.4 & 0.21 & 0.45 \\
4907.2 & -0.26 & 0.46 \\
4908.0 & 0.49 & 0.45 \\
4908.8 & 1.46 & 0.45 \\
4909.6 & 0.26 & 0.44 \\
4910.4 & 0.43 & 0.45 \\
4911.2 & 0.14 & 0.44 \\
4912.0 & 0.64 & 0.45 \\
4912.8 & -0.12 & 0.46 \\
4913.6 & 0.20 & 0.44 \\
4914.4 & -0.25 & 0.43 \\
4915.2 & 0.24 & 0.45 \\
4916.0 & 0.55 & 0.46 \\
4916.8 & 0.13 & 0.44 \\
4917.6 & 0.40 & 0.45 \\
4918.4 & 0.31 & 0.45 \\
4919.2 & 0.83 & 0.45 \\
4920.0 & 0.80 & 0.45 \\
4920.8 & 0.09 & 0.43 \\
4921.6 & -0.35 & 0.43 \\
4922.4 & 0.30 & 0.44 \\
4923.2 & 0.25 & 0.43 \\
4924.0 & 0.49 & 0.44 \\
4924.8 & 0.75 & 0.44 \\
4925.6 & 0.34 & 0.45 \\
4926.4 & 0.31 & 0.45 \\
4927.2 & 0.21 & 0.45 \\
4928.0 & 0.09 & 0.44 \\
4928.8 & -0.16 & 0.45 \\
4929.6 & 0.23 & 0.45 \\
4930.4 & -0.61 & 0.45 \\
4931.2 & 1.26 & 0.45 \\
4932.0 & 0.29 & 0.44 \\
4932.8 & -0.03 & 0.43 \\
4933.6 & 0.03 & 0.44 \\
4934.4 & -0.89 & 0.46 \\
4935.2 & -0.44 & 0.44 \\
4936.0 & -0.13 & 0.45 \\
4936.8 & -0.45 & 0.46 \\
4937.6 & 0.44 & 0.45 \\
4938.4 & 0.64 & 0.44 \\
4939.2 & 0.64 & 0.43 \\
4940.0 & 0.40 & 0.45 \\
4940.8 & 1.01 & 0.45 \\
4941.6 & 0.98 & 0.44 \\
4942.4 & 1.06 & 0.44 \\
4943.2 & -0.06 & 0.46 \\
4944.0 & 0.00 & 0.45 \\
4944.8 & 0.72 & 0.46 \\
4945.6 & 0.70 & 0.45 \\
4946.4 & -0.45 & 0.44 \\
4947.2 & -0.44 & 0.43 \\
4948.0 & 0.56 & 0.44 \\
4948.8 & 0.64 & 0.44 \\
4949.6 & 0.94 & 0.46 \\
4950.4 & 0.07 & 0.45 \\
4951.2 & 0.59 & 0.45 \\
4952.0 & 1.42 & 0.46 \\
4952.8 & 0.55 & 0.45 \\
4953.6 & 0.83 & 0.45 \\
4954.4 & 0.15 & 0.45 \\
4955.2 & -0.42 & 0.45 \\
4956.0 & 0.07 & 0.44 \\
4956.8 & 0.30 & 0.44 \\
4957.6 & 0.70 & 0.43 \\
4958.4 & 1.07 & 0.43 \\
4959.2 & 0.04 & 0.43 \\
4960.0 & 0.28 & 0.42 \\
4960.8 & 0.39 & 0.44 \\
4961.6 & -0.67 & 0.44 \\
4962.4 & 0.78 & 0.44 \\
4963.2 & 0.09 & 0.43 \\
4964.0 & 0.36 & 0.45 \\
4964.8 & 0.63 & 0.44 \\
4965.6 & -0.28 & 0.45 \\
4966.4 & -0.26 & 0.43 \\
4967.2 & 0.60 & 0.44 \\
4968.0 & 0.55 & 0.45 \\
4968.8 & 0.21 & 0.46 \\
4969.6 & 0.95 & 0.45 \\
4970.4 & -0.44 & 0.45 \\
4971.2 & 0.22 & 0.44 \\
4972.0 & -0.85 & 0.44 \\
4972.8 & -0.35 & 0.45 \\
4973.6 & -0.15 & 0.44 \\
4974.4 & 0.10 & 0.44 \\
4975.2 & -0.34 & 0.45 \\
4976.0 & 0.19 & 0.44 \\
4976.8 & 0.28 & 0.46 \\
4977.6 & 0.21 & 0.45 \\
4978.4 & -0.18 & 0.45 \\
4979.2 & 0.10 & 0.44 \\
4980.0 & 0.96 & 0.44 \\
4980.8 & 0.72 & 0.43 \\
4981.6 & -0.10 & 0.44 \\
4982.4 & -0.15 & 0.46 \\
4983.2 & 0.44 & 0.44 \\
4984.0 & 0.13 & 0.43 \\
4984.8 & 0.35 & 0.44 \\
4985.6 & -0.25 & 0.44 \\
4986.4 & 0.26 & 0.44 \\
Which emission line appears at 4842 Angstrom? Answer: C IV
